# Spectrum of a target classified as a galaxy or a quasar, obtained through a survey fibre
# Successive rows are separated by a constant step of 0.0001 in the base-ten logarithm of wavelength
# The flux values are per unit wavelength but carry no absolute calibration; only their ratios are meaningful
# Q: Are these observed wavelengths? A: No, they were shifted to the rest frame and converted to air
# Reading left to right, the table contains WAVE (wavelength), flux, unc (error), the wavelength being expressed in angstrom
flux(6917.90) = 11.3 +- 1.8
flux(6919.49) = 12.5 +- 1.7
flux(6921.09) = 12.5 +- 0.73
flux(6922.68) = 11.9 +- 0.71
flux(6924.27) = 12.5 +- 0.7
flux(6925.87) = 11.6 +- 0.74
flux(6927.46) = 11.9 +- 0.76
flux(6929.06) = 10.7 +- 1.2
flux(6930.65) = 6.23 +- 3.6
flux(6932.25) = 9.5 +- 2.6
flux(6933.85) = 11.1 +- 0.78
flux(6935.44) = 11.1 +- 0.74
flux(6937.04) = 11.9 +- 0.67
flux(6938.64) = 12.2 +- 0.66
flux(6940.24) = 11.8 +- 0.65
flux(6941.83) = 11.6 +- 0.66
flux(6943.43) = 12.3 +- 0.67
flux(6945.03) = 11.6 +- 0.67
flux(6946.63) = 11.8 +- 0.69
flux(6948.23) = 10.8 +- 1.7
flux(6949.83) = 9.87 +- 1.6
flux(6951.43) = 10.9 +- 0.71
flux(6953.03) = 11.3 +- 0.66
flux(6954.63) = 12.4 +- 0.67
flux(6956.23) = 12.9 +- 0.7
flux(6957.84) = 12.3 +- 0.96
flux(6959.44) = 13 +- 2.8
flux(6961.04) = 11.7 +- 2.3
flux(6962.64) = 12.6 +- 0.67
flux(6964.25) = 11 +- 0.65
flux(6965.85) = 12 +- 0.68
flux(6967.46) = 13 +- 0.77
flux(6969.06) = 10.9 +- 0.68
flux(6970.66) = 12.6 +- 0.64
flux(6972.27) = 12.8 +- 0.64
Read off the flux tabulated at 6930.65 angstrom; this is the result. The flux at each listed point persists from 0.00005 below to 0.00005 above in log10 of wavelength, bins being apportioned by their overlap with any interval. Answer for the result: 6.23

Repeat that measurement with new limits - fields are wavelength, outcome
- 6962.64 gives 12.6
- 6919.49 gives 12.5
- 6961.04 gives 11.7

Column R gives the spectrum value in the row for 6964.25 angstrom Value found 11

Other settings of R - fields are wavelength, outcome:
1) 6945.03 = 11.6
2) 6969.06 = 10.9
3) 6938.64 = 12.2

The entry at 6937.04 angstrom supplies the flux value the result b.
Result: 11.9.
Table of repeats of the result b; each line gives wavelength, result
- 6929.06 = 10.7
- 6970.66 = 12.6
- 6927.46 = 11.9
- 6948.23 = 10.8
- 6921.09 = 12.5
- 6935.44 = 11.1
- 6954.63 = 12.4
